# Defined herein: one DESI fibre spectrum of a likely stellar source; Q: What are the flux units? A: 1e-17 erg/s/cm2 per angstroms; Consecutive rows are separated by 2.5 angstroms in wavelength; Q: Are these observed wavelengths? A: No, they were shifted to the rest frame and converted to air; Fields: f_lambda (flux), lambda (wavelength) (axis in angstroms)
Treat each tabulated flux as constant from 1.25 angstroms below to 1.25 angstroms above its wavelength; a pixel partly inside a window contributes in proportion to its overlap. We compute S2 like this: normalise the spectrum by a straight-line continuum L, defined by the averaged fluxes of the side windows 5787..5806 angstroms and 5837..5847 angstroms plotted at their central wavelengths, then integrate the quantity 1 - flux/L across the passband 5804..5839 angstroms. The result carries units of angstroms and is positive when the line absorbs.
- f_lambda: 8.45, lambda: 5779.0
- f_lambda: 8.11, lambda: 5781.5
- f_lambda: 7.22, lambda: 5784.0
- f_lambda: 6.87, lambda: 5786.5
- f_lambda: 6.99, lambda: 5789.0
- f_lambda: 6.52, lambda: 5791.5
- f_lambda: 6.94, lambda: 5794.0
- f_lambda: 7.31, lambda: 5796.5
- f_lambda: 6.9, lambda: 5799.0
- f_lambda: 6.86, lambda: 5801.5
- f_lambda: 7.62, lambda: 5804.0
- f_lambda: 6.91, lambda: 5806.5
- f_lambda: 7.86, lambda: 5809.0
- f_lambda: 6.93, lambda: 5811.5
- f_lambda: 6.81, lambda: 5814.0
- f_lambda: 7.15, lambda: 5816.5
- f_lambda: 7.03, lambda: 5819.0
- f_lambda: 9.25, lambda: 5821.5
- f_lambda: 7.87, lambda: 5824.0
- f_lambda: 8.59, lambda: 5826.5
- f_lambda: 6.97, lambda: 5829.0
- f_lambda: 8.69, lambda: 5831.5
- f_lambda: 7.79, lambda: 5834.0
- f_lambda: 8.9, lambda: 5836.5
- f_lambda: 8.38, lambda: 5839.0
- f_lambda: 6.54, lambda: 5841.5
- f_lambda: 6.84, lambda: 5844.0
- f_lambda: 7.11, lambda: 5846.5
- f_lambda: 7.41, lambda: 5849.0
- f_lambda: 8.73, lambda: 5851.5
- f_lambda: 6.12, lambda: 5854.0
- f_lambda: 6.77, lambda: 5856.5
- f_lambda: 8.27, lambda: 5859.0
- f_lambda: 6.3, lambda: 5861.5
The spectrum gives -2.8 angstroms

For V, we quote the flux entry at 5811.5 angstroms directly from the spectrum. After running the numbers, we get 6.93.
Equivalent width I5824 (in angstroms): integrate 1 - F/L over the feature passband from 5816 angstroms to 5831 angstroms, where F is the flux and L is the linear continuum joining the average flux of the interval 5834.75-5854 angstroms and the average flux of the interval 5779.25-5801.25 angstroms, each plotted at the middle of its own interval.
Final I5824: -0.9 angstroms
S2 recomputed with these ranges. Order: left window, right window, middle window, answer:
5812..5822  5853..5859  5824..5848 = -2.1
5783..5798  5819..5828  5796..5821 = 1.6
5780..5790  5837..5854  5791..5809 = 0.7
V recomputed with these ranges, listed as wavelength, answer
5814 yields 6.81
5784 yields 7.22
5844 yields 6.84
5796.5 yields 7.31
